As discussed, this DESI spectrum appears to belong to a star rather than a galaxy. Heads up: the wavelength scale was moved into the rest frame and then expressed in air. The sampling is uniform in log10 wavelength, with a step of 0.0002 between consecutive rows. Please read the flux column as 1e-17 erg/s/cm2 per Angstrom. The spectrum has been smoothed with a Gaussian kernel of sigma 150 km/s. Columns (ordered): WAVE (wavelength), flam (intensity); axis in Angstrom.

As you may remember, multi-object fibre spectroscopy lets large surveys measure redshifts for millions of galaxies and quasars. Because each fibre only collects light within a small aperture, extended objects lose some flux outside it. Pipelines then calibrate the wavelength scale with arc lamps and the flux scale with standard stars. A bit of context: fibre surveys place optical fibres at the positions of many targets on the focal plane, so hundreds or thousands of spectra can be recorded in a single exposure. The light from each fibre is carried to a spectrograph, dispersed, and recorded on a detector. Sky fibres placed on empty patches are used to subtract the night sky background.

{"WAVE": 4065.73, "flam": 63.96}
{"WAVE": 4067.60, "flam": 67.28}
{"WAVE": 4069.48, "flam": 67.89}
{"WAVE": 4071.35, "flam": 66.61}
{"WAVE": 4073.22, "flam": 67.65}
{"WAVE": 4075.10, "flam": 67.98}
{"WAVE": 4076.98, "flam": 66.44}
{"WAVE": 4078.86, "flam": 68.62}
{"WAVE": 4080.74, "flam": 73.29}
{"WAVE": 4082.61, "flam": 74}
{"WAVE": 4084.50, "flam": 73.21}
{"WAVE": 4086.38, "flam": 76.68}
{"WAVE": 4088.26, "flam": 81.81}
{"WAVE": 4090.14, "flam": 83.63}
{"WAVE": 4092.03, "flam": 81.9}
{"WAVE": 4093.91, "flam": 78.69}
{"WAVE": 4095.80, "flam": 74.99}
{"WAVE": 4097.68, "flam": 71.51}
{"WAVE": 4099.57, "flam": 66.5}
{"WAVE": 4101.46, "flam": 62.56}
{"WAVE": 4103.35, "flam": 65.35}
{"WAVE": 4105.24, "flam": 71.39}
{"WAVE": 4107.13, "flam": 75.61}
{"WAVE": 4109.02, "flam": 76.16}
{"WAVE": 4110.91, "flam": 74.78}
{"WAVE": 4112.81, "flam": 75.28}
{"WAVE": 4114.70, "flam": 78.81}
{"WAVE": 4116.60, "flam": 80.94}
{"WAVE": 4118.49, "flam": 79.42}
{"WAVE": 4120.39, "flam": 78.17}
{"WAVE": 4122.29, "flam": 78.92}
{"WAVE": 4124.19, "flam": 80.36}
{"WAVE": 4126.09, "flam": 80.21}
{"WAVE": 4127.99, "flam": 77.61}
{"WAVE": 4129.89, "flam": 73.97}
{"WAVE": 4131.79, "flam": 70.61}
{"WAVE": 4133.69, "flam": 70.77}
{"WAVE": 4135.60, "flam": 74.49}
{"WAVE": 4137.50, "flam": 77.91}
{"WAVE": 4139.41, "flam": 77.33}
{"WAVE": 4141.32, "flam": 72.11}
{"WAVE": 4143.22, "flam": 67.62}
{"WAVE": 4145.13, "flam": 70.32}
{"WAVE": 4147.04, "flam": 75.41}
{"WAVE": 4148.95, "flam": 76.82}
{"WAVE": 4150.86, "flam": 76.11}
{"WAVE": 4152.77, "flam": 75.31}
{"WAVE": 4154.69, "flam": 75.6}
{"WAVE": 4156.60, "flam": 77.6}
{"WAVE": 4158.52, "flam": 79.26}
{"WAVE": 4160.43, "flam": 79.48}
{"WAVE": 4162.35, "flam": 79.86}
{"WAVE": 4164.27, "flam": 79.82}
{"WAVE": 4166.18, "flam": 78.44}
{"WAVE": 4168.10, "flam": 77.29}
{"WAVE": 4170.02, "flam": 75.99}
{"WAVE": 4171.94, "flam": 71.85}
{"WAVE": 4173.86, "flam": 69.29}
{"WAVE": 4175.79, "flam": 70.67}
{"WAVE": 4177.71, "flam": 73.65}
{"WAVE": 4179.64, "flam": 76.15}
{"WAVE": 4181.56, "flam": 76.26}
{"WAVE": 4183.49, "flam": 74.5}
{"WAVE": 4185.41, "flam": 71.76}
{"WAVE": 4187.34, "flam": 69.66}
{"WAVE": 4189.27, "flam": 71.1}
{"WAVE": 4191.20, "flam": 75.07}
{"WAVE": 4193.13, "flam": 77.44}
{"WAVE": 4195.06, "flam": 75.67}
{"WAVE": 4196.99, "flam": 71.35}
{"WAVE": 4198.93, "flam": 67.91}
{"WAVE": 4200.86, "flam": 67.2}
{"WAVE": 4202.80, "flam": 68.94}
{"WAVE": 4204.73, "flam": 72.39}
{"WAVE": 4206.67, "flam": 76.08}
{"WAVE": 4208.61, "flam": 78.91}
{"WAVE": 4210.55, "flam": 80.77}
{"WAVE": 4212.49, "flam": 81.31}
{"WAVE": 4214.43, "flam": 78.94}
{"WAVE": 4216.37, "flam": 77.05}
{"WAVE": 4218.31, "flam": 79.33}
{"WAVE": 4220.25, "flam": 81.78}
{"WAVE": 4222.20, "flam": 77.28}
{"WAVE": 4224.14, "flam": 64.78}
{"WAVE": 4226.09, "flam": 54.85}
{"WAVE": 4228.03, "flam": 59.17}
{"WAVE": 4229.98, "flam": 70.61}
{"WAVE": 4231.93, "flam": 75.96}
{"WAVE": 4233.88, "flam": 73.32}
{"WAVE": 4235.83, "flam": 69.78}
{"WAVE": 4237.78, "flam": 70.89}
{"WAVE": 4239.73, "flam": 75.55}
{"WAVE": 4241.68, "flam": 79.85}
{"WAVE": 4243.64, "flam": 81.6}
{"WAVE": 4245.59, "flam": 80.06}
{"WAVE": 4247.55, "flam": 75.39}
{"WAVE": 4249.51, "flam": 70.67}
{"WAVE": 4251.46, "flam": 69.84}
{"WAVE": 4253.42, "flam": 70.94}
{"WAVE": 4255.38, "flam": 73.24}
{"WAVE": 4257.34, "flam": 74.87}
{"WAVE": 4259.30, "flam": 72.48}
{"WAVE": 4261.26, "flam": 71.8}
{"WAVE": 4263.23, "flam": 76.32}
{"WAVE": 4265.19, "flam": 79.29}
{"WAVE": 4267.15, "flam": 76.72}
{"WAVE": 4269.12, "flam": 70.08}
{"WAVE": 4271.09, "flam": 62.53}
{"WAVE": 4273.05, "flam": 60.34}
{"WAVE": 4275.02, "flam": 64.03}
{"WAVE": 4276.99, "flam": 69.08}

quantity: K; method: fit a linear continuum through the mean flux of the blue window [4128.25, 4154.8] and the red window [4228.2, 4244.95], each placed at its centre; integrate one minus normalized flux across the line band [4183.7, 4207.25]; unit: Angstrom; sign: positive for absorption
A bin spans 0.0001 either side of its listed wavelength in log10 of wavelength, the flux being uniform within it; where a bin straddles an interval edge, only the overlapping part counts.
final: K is 0.6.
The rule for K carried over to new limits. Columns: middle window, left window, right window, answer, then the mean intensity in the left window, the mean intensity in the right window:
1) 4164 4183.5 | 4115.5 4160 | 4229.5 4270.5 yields 0.17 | 76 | 74.2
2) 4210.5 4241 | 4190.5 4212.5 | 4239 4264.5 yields 0.58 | 74.1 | 74.9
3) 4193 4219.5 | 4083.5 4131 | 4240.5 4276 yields -0.49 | 75.9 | 72.8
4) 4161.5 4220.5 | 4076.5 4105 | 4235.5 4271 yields -0.87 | 73.3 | 74.2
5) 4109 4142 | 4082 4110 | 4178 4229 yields -1.16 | 74.3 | 73.3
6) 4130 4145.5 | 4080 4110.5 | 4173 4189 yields 0.14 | 74.2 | 72.7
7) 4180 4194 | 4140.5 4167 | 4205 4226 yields 0.46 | 76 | 76.5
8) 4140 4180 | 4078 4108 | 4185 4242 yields -0.98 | 73.7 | 73.1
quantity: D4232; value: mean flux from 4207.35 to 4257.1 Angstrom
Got 74.1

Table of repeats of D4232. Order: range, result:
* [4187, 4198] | 73.5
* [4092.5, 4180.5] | 75.1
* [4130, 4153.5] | 73.7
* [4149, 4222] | 75.4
